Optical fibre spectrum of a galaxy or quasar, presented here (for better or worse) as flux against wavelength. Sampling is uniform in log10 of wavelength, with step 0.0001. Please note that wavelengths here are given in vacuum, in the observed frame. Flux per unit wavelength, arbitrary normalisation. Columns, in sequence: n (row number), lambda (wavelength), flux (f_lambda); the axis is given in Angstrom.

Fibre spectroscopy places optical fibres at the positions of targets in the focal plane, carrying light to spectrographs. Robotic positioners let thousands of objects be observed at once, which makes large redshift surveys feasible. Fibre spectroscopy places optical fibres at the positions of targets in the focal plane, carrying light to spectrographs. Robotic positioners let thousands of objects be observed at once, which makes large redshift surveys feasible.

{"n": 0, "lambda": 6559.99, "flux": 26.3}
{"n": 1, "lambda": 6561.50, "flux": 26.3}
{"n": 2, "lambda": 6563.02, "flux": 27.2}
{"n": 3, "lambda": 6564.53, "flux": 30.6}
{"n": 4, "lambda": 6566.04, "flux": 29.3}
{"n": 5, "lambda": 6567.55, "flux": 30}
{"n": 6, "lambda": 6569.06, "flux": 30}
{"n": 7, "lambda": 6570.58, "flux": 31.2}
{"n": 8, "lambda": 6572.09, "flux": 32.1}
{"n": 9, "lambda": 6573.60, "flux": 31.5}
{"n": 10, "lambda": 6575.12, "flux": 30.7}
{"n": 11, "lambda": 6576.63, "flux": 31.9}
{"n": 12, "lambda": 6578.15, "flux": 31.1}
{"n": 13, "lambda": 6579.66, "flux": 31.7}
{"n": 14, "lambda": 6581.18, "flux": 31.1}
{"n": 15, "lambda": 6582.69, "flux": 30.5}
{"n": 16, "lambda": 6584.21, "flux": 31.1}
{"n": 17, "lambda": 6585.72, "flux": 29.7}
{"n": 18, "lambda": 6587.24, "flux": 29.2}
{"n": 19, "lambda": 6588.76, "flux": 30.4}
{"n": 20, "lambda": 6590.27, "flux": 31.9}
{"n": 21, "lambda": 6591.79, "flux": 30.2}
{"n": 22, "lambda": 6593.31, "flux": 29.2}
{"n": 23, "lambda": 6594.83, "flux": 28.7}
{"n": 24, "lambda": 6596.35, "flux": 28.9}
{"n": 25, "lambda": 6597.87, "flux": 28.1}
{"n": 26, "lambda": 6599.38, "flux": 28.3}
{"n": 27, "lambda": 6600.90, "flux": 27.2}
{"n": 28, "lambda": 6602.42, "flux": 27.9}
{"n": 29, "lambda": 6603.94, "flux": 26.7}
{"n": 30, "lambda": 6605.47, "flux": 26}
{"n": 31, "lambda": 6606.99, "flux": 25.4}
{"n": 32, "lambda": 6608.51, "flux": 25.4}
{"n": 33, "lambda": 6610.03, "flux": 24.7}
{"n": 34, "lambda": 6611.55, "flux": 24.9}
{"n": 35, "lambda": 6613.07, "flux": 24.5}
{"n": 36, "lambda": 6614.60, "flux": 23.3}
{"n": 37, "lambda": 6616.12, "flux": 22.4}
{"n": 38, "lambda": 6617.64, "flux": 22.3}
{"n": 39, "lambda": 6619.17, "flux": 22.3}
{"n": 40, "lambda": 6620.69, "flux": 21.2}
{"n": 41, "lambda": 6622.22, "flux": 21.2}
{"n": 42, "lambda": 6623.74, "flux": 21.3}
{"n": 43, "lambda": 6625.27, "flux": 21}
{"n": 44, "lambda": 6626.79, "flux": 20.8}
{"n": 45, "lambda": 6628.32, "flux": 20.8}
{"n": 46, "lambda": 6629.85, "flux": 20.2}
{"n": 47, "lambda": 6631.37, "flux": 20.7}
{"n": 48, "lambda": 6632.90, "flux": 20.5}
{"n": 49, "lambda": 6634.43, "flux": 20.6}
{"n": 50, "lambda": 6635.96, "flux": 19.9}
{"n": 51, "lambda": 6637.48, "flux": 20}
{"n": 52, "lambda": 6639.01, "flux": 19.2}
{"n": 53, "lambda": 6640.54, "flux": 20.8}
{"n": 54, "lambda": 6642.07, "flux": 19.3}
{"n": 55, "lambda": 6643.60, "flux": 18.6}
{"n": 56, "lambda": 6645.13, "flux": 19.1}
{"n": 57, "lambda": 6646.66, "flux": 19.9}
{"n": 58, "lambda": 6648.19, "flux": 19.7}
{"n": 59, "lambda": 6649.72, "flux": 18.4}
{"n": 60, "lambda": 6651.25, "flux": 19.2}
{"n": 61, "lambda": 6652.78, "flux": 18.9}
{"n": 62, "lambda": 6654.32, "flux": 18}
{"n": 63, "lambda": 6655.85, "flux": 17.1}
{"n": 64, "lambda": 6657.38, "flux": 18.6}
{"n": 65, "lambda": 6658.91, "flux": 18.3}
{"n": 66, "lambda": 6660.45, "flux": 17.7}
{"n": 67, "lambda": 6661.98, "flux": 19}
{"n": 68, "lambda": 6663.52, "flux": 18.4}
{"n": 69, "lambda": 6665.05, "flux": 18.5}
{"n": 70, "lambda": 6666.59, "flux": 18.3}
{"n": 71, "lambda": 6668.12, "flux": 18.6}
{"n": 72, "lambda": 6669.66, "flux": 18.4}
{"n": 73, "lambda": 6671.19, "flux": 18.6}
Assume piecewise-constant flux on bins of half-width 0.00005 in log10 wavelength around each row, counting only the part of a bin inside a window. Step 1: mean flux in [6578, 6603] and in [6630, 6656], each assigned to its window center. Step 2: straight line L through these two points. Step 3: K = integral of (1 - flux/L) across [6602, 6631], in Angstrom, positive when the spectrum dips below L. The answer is 1.8 Angstrom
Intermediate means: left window 29.7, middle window 23.2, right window 19.5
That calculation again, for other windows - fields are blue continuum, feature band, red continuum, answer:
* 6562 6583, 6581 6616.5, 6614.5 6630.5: -2.6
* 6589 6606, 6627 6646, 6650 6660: 1.4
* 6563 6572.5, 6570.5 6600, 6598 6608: -1.8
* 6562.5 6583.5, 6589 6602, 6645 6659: -0.9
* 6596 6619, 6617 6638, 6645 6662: 1.5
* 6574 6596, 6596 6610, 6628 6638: -0.1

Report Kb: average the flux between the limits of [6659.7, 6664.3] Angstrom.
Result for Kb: 18.4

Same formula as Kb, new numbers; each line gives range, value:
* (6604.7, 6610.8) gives 25.4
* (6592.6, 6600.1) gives 28.7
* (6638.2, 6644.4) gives 19.5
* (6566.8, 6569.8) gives 30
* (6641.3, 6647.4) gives 19.2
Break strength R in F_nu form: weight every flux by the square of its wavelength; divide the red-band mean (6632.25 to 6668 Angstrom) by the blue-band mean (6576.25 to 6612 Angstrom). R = 0.7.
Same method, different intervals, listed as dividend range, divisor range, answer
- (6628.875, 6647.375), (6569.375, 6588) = 0.65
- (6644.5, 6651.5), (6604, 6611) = 0.77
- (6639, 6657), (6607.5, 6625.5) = 0.84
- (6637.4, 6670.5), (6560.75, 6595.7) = 0.64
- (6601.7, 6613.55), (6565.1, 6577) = 0.84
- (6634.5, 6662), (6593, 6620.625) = 0.75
